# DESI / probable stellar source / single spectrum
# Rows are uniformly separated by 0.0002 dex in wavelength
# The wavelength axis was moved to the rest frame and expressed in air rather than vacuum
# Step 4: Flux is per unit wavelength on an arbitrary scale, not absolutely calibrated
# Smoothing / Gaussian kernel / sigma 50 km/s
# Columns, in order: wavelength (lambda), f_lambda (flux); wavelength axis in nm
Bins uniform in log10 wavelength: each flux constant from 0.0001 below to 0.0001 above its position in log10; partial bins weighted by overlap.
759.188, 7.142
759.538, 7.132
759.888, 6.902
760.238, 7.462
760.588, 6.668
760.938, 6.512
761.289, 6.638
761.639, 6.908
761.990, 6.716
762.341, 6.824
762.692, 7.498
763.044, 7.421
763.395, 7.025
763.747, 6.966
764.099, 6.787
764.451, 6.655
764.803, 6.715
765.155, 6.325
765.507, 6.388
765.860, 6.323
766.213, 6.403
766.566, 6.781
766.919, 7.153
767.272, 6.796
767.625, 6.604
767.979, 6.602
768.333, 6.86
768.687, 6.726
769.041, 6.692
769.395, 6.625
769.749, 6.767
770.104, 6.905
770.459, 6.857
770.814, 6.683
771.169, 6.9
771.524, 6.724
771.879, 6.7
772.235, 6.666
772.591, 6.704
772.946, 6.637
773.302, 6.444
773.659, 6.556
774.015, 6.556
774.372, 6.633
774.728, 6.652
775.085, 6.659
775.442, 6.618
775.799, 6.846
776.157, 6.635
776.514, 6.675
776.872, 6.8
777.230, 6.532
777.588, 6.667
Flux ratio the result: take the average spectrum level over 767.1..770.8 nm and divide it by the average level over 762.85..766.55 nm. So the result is 1.00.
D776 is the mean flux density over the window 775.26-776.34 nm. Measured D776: 6.7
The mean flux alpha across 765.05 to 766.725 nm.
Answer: 6.44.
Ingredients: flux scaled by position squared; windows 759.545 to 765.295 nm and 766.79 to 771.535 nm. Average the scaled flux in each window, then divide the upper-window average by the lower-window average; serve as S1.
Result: 1.00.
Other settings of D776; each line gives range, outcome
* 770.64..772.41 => 6.74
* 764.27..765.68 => 6.53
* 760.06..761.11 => 6.89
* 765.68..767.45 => 6.69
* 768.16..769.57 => 6.73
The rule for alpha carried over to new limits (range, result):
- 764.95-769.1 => 6.64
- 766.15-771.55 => 6.76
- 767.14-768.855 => 6.71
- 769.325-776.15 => 6.69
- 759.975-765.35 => 6.87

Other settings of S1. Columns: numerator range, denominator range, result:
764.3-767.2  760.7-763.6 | 0.96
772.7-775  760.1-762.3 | 1.00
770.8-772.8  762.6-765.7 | 1.00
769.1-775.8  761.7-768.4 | 1.01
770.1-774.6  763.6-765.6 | 1.03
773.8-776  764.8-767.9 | 1.03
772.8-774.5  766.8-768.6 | 0.98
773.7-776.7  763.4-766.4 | 1.04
